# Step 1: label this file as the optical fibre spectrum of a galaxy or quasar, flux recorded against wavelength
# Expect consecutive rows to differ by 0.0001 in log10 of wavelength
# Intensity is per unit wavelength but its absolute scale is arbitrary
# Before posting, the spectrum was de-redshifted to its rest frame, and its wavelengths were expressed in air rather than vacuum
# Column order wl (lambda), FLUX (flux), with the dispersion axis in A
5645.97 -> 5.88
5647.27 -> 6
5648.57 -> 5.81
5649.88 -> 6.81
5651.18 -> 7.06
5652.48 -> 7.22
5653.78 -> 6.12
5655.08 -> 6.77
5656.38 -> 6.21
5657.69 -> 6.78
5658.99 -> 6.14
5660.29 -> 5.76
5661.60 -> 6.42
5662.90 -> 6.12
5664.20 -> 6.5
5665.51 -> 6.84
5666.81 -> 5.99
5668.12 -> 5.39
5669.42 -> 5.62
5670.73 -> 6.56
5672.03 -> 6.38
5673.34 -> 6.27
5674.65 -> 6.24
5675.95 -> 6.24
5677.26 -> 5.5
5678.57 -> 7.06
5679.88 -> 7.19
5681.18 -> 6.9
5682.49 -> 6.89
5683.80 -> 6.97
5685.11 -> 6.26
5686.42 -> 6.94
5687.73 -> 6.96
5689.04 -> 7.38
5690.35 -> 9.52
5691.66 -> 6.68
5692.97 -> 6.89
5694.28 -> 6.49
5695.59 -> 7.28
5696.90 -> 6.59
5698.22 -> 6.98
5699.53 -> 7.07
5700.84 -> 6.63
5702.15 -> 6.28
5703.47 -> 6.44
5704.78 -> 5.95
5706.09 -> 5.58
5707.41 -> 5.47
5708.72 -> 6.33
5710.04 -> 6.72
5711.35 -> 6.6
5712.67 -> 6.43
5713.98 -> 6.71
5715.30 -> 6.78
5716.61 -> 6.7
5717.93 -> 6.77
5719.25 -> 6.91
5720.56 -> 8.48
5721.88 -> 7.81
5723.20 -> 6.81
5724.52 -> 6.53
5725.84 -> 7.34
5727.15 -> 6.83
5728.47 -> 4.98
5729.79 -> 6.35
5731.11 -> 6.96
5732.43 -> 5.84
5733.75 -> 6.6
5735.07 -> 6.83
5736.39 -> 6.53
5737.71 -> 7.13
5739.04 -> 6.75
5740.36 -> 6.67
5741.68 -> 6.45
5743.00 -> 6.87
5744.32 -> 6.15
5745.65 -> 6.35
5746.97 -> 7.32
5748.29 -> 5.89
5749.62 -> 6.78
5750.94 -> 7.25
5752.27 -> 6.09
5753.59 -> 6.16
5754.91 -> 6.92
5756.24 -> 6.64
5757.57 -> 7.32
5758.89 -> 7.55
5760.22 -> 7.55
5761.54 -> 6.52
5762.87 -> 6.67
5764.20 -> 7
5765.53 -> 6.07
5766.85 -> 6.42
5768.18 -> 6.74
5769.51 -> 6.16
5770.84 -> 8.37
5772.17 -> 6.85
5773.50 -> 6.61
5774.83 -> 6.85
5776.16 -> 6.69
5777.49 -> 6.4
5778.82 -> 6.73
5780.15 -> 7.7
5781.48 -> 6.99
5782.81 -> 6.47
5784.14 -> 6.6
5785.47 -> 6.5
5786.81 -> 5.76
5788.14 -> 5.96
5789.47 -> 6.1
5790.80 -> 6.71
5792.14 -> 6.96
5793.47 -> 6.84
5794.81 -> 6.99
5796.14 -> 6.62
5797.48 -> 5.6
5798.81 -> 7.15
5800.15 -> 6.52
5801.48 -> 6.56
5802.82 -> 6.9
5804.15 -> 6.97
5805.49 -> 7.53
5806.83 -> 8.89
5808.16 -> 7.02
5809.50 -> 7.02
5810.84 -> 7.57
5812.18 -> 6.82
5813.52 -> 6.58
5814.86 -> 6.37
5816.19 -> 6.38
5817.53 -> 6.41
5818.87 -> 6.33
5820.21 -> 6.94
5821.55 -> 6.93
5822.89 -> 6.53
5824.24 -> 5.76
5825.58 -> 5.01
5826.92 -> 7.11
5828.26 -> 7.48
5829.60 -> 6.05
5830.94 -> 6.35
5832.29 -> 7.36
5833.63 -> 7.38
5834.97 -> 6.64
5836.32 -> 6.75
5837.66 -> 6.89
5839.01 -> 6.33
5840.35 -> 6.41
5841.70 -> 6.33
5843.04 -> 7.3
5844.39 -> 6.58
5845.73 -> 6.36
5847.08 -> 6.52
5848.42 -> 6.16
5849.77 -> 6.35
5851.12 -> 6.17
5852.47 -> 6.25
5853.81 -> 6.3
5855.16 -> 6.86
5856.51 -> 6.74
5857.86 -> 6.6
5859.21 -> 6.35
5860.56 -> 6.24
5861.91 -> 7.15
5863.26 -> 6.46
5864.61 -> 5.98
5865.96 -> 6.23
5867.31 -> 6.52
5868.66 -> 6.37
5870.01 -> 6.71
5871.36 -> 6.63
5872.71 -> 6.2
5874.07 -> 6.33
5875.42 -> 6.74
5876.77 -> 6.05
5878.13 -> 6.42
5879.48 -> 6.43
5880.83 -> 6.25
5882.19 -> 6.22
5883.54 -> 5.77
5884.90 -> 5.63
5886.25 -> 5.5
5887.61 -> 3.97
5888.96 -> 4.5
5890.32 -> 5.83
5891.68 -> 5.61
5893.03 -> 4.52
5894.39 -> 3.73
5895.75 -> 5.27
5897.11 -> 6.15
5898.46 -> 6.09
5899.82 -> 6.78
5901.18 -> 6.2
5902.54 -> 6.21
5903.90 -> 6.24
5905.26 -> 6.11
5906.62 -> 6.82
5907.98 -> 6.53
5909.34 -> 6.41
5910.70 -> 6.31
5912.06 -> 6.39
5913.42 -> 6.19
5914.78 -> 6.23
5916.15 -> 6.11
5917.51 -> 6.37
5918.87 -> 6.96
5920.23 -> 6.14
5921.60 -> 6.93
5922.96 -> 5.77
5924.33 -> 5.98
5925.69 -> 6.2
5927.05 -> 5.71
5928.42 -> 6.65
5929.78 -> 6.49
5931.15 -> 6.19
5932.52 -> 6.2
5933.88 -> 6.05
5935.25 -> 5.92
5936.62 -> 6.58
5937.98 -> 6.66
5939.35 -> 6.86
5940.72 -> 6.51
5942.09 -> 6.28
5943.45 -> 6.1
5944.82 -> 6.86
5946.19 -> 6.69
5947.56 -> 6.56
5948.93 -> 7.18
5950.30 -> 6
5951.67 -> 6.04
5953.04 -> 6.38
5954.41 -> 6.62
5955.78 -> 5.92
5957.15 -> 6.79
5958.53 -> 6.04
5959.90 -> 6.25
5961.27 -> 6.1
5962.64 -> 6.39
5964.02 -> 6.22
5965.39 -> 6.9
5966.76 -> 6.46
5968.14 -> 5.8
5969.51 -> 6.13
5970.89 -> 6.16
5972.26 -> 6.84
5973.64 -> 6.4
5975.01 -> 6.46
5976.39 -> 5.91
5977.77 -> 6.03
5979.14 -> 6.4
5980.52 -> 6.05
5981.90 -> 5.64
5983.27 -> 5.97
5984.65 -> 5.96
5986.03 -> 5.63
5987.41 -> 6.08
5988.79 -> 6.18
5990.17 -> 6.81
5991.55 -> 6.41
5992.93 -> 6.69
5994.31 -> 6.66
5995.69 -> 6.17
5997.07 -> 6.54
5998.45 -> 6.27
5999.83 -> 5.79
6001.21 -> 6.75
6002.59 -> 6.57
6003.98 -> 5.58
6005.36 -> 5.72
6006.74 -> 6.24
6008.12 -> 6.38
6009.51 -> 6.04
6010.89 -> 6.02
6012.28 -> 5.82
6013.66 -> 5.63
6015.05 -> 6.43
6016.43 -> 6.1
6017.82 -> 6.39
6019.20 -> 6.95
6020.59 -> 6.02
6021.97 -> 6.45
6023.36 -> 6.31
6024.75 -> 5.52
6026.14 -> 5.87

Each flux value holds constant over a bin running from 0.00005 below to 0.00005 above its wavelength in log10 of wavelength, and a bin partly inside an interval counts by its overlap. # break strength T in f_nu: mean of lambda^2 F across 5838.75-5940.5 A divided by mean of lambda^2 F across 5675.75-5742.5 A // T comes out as 1.0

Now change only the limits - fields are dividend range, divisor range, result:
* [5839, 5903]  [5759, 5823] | 0.93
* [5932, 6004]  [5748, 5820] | 0.99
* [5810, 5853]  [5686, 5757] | 1.02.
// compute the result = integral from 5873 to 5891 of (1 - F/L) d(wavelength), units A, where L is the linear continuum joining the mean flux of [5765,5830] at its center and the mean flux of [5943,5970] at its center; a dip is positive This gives 1.9 A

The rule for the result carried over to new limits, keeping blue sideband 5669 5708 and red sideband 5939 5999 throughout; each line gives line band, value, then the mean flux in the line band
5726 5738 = 0.2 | 6.47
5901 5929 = 0.3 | 6.31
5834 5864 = -0.4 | 6.54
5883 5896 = 2.8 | 5.02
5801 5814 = -1.4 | 7.2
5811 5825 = -0.1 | 6.53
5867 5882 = 0.0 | 6.41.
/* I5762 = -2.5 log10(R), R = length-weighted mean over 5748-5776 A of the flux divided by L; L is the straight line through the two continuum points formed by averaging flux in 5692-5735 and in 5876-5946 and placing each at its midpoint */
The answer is -0.05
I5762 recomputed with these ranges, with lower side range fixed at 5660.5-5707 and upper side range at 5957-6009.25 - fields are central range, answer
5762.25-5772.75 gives -0.05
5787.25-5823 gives -0.06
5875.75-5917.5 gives 0.08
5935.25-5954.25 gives -0.04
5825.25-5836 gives -0.05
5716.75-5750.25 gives -0.03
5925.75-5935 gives 0.02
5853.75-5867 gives -0.02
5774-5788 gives -0.03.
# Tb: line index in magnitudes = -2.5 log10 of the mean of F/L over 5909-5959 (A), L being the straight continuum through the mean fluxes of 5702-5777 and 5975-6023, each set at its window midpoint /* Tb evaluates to -0.008 mag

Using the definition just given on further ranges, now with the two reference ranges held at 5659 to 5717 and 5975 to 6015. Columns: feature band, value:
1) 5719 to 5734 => -0.047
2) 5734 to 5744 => -0.039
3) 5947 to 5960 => -0.031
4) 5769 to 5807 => -0.057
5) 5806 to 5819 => -0.095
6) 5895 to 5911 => 0.004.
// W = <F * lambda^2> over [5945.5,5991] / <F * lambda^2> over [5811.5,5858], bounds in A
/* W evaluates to 1.00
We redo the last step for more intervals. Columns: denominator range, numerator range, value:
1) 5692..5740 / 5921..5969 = 1.03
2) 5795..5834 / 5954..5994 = 0.98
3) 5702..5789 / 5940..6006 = 1.02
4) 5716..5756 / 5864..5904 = 0.93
